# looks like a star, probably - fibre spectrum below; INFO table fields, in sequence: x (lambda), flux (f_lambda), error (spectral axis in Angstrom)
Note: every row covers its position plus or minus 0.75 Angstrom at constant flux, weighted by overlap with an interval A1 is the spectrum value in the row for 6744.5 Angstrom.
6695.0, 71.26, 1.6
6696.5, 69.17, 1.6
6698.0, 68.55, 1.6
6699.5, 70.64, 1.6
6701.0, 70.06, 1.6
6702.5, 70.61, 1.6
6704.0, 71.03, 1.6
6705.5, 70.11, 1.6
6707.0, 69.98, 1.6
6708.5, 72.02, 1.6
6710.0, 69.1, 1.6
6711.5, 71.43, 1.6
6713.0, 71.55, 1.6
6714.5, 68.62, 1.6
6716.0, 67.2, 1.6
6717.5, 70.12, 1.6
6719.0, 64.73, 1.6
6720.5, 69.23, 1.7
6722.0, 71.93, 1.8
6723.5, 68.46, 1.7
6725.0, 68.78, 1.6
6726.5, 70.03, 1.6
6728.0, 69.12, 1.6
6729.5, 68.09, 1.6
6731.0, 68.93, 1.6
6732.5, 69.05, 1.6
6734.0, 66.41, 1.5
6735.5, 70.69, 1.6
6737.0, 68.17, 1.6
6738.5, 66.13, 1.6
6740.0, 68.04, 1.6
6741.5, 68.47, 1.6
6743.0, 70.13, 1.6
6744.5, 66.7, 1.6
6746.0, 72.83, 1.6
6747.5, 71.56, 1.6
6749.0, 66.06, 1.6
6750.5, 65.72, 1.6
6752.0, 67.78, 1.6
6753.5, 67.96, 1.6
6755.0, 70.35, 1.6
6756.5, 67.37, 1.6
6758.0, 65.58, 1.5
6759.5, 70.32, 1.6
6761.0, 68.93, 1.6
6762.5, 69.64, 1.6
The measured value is 66.7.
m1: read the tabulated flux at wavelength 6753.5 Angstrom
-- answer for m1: 67.96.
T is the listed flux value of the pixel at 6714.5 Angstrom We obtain 68.62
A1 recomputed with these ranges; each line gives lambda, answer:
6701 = 70.06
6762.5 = 69.64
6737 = 68.17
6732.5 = 69.05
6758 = 65.58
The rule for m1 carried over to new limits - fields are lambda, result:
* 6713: 71.55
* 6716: 67.2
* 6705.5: 70.11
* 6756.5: 67.37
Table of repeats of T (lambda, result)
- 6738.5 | 66.13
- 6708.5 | 72.02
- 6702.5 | 70.61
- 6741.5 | 68.47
